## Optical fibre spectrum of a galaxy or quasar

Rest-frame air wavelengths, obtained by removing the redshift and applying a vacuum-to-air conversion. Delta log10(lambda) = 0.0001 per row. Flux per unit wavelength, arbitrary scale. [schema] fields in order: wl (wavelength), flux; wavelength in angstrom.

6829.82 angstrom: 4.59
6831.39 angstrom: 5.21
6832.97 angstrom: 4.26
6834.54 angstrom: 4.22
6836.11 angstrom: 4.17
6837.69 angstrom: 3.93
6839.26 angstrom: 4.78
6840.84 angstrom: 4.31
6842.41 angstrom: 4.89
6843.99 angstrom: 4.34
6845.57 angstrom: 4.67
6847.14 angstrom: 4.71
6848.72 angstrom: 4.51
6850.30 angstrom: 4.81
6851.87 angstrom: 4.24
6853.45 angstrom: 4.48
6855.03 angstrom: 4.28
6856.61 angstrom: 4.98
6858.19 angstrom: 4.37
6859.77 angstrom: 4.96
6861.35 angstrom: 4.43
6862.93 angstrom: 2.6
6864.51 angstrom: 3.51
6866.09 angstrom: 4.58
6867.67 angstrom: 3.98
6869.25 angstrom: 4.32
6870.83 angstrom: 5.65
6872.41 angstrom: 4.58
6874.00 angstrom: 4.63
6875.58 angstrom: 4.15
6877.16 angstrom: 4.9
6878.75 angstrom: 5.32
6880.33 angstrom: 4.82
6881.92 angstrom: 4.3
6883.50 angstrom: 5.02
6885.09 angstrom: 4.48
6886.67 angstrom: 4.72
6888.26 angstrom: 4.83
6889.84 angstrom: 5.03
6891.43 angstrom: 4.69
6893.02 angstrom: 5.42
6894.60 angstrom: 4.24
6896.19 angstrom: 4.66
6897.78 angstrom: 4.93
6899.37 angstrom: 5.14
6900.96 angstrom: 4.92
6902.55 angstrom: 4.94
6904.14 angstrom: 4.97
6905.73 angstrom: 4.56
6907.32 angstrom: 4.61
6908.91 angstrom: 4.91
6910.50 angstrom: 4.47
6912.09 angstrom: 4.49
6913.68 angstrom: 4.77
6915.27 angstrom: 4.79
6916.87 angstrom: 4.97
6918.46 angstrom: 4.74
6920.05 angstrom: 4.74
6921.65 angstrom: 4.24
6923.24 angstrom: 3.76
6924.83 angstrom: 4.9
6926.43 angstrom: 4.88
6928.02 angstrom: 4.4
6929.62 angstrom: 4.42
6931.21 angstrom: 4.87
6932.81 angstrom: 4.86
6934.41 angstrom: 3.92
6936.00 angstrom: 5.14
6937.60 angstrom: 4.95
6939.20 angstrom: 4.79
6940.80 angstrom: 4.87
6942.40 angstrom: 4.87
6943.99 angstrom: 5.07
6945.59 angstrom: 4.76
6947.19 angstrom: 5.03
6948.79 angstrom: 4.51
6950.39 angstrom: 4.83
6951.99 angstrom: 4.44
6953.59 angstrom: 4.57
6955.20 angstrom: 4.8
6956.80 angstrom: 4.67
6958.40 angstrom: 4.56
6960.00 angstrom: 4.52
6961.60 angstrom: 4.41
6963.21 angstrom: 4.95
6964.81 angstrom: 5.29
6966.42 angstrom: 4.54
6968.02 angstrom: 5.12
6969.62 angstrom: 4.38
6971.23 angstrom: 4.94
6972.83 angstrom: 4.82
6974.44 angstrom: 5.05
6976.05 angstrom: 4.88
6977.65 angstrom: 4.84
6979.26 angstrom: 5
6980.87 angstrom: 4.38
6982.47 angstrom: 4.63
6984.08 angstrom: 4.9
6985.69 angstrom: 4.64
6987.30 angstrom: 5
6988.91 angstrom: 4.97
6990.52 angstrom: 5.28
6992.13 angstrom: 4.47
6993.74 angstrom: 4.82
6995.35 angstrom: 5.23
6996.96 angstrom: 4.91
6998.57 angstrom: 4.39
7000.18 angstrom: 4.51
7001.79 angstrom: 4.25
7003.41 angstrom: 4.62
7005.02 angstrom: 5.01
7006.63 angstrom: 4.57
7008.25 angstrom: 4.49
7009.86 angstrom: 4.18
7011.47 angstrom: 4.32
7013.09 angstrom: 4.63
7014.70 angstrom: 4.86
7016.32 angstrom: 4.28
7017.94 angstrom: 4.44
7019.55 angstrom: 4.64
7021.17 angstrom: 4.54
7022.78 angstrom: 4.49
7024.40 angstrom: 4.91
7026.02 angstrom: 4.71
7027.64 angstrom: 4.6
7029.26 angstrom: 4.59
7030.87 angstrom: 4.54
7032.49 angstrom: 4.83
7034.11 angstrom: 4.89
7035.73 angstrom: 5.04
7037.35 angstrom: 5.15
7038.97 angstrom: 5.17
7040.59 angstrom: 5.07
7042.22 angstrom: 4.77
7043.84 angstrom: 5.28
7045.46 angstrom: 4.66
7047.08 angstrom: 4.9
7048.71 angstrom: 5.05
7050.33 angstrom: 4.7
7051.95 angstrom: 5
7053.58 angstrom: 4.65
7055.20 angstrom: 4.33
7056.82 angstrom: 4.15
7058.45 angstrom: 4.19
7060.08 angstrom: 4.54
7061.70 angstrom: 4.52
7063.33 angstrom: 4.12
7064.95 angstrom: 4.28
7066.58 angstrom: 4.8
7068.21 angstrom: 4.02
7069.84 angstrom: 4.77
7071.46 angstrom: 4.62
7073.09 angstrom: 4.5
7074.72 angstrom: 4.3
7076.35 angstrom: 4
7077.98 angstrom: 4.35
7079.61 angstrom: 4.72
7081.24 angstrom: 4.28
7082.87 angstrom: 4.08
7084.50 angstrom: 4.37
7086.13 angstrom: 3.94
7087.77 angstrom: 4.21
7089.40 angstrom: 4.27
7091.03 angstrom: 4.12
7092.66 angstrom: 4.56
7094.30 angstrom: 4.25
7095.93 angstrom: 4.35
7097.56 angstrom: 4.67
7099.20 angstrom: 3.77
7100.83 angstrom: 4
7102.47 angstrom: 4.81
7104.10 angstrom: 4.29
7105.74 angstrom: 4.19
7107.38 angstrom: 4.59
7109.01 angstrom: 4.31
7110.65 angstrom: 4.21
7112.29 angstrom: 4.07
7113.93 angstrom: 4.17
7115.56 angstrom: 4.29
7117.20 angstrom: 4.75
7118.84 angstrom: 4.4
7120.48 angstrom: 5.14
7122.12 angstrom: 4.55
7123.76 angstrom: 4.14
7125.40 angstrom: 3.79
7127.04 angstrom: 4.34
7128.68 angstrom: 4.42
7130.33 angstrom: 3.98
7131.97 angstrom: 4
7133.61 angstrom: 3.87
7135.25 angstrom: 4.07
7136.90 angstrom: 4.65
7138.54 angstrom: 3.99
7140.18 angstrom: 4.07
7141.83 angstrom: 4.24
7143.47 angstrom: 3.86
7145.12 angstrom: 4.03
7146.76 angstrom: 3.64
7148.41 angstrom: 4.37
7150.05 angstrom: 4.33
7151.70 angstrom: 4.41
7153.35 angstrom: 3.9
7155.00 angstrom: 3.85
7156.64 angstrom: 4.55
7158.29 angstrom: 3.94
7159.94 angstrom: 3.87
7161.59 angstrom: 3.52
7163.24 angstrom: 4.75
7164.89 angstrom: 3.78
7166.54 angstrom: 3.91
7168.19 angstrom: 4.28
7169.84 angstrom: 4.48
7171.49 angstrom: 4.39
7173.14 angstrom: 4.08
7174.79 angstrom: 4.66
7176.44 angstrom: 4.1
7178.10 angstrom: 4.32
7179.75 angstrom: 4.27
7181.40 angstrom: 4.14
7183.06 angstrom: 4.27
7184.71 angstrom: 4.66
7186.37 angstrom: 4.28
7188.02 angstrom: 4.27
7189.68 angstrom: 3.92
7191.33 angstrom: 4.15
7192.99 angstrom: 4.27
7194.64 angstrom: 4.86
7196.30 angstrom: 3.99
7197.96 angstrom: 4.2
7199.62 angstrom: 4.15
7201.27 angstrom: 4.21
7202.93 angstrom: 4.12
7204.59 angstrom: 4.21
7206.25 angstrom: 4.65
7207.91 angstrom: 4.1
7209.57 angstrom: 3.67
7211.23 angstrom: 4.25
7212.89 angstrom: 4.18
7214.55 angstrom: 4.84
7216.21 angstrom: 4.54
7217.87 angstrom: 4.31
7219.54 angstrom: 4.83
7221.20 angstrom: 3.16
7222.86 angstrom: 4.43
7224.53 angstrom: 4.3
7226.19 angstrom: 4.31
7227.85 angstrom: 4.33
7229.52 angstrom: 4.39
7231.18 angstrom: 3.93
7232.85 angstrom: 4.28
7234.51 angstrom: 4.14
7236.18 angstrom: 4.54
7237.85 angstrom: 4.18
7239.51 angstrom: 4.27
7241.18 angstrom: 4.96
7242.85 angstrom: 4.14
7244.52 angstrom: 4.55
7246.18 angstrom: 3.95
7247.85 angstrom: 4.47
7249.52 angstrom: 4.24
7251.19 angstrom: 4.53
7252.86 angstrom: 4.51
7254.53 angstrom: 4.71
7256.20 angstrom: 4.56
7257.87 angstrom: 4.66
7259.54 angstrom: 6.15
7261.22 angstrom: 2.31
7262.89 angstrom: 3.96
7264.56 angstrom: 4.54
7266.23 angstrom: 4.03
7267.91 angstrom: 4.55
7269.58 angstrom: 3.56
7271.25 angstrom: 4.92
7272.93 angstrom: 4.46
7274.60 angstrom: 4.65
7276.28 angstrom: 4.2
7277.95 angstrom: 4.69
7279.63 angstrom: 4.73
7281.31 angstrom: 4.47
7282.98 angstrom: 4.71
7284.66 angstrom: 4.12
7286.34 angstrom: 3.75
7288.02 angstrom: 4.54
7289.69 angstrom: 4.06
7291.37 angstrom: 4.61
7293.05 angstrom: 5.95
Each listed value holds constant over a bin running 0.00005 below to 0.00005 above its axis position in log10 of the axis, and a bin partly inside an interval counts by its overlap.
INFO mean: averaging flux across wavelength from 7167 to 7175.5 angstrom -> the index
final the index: 4.36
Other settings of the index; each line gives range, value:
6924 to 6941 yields 4.72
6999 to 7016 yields 4.53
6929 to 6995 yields 4.78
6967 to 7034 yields 4.7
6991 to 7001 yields 4.74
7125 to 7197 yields 4.17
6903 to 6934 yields 4.64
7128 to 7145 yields 4.11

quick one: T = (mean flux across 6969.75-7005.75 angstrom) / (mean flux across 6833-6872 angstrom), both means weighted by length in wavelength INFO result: 1.09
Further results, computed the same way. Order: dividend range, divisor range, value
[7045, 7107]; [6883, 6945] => 0.93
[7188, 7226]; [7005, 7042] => 0.91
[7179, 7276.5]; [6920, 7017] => 0.92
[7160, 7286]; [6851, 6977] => 0.92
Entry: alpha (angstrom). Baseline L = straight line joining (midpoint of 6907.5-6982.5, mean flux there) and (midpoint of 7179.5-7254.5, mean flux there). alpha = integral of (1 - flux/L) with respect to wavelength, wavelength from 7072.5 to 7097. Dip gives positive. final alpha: 1.1 angstrom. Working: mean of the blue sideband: 4.72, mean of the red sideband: 4.29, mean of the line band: 4.29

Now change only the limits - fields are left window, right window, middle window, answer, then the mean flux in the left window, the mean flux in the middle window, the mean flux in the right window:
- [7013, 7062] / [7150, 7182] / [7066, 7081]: 0.41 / 4.72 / 4.44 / 4.17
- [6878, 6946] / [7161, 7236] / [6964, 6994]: -1.35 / 4.75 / 4.84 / 4.25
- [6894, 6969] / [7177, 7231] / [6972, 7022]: -0.92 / 4.72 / 4.7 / 4.26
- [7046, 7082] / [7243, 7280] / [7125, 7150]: 2.00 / 4.49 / 4.1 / 4.4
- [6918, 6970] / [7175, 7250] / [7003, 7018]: 0.16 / 4.69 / 4.54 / 4.28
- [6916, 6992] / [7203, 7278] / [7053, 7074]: 0.76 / 4.74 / 4.42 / 4.33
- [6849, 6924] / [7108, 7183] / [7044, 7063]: -1.19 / 4.62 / 4.62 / 4.2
